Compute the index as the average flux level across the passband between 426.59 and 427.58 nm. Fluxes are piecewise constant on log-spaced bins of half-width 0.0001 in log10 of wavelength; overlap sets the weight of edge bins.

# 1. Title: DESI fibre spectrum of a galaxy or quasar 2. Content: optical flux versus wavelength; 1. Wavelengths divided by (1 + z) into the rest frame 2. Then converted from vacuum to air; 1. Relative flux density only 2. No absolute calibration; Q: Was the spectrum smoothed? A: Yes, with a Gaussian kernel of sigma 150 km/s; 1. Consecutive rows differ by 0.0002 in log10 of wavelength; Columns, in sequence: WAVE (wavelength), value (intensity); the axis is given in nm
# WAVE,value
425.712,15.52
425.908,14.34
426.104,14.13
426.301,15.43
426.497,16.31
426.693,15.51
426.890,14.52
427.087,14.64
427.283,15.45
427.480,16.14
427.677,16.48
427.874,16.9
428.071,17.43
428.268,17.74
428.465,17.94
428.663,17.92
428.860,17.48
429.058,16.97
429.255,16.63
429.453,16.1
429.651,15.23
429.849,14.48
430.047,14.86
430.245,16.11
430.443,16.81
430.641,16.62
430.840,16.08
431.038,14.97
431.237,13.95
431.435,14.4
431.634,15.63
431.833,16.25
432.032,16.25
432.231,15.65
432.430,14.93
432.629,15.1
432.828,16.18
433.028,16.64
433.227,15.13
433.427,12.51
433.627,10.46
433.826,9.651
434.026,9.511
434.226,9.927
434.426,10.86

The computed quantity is 15.3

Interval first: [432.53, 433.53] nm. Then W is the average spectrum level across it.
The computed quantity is 15.1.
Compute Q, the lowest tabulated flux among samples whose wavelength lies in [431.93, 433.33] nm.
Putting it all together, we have 14.93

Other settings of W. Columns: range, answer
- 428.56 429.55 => 17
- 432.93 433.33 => 15.9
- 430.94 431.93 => 15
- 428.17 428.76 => 17.9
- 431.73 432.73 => 15.6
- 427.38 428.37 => 16.9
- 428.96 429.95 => 15.9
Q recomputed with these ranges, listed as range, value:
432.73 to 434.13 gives 9.511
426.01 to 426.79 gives 14.13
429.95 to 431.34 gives 13.95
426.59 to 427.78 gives 14.52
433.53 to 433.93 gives 9.651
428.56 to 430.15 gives 14.48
